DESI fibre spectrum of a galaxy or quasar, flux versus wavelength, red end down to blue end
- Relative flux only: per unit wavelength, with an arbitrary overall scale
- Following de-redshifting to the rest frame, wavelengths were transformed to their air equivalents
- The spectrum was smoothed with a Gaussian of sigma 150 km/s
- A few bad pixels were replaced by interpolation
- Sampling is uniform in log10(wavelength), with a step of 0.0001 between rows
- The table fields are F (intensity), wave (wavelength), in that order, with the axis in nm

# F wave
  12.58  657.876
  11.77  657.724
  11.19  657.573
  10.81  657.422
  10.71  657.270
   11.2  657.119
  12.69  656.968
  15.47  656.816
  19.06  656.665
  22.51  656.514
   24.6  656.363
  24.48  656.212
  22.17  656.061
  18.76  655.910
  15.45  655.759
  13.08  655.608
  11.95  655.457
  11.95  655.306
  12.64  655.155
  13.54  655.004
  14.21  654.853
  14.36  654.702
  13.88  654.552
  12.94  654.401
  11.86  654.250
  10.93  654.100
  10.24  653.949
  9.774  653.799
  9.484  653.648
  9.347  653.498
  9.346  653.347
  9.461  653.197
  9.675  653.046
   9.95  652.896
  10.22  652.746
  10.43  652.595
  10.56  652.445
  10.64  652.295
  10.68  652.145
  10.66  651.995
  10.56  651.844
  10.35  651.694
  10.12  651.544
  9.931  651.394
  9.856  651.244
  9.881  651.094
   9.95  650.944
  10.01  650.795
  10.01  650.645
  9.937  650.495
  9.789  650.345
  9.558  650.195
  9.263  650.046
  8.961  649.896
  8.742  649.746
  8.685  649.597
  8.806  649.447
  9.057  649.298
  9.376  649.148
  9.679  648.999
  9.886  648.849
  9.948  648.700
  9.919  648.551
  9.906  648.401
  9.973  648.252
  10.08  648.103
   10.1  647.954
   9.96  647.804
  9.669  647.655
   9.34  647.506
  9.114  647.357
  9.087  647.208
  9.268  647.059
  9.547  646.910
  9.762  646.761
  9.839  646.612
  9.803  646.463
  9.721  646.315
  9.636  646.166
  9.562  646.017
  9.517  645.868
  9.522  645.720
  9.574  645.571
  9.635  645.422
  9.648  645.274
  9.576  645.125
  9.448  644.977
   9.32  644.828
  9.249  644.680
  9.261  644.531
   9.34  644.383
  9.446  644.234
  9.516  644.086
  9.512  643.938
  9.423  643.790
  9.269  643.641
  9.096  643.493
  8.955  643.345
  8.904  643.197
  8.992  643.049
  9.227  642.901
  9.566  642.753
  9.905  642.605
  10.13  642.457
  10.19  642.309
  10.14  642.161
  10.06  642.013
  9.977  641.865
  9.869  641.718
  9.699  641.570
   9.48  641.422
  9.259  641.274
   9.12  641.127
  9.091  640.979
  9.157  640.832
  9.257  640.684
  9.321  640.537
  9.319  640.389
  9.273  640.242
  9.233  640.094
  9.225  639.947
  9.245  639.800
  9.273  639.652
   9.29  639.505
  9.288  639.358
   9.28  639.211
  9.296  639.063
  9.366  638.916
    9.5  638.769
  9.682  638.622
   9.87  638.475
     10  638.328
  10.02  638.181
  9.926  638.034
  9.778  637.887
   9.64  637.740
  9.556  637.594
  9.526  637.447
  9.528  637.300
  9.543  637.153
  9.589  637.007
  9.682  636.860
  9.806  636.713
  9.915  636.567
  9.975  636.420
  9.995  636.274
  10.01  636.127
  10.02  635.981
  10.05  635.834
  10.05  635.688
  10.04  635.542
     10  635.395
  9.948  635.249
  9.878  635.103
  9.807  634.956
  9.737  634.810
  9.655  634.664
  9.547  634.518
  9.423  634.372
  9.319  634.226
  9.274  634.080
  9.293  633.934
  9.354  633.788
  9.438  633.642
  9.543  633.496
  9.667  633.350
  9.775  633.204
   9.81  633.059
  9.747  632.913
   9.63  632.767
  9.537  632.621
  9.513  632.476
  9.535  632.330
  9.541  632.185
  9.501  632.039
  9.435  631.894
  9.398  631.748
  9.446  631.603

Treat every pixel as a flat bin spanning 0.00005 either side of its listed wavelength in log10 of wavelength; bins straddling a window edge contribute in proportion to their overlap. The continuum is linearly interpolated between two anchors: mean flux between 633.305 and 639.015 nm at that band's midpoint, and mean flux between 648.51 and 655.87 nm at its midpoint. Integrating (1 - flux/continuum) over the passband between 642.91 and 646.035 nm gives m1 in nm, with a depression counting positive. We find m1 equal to 0.256 nm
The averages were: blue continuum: 9.72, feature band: 9.36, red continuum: 10.6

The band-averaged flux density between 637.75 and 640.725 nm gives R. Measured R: 9.48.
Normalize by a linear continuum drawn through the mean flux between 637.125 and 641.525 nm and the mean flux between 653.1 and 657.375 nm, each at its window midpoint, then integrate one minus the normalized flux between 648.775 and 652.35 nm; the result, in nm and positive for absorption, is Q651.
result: 0.836 nm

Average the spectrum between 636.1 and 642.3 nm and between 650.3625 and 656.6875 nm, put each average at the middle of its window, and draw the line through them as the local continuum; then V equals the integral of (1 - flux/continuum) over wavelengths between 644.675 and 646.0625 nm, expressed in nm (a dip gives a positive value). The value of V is 0.17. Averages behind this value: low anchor 9.58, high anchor 12.5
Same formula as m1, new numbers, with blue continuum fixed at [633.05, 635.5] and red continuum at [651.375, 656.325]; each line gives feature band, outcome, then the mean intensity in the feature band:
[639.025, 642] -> 0.32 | 9.36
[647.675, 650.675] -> 0.54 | 9.57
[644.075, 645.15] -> 0.16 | 9.38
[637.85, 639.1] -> 0.06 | 9.73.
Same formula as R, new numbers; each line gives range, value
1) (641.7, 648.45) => 9.58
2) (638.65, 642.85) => 9.49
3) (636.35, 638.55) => 9.76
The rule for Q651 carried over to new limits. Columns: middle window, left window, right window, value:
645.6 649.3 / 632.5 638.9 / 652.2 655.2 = 0.35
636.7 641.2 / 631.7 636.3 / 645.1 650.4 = 0.07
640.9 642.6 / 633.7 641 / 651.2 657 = 0.13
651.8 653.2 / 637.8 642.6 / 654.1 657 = 0.42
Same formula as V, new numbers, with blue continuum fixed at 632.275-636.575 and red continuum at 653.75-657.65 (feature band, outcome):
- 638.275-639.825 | 0.19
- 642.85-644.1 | 0.28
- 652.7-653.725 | 0.32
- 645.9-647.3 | 0.33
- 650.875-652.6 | 0.43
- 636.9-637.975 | 0.08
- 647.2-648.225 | 0.25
